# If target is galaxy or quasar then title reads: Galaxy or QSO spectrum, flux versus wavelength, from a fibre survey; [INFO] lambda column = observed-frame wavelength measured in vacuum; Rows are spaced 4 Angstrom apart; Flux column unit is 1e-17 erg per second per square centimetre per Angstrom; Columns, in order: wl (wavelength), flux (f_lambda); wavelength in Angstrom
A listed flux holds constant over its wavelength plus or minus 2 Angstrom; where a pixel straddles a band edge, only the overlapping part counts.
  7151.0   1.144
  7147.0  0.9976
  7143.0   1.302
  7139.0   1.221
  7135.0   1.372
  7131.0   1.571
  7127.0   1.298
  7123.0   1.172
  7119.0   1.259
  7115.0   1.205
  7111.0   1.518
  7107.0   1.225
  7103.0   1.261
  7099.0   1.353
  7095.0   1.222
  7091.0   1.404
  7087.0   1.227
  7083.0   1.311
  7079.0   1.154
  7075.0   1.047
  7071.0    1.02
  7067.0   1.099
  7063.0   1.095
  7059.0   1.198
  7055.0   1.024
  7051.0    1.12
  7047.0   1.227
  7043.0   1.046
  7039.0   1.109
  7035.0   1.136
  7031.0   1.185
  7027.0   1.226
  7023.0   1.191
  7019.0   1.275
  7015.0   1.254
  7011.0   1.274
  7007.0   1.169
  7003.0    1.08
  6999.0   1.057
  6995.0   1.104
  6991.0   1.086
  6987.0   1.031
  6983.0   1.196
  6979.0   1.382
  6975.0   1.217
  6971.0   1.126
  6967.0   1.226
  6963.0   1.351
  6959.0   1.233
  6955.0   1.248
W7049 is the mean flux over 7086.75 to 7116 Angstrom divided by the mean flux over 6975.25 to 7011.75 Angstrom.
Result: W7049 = 1.1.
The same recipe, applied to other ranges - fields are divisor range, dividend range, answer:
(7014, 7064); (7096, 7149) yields 1.11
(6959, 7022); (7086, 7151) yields 1.08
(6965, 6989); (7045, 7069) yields 0.94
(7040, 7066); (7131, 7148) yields 1.14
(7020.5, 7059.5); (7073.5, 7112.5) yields 1.11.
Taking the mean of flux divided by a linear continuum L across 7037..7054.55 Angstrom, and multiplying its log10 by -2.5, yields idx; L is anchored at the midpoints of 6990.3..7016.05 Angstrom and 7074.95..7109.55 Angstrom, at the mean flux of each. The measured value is 0.08 mag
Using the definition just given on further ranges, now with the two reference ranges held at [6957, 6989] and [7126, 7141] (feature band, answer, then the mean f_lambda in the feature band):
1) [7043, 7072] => 0.17 mag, 1.11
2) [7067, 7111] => 0.08 mag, 1.23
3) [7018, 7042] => 0.08 mag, 1.18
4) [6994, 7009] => 0.13 mag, 1.1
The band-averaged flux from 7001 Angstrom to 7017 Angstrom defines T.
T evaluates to 1.19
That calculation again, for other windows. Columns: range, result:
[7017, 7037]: 1.2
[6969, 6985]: 1.23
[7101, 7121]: 1.29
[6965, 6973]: 1.18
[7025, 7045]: 1.14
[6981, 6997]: 1.1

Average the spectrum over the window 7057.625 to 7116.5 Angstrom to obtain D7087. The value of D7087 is 1.22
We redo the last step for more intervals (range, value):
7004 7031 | 1.22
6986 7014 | 1.12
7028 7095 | 1.15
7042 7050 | 1.15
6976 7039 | 1.17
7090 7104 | 1.31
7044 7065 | 1.13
